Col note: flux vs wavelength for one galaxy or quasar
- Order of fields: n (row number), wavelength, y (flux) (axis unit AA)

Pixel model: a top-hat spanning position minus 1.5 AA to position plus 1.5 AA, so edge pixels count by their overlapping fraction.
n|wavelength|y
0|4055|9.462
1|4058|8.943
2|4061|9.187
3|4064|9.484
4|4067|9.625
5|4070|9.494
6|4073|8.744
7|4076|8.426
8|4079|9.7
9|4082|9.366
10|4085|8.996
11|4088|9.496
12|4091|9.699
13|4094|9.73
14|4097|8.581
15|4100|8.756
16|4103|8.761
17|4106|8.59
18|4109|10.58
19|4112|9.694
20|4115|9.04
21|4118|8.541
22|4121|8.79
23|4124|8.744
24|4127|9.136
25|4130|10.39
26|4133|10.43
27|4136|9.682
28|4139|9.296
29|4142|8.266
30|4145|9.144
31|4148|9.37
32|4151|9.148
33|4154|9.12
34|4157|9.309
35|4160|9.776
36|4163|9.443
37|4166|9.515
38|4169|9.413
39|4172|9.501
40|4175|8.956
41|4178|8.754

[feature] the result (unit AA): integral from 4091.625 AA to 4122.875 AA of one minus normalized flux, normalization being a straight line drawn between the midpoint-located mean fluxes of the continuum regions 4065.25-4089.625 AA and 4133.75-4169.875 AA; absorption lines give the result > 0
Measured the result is 0.5 AA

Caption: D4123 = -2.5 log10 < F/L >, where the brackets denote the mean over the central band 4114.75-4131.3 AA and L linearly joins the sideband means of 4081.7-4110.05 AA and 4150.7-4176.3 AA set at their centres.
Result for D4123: 0.02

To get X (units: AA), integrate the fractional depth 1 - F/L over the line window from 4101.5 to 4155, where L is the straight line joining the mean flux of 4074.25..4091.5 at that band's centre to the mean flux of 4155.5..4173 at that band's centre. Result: 0.7 AA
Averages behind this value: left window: 9.25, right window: 9.49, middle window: 9.26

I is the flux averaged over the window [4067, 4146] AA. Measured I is 9.24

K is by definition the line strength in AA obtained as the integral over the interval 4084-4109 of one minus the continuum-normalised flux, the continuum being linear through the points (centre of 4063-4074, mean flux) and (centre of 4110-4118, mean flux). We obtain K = 0.4 AA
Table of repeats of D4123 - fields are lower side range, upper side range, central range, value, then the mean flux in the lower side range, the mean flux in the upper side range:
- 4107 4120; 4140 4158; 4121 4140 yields -0.04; 9.4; 9.06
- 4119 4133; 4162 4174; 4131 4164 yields 0.00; 9.36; 9.45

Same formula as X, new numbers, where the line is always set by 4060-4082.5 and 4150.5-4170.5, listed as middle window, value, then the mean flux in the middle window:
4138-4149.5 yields 0.4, 9.01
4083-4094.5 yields -0.2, 9.45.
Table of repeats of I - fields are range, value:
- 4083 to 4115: 9.28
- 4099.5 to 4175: 9.3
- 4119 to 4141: 9.45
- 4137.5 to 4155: 9.06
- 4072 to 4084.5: 9.07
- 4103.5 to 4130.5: 9.22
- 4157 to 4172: 9.51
